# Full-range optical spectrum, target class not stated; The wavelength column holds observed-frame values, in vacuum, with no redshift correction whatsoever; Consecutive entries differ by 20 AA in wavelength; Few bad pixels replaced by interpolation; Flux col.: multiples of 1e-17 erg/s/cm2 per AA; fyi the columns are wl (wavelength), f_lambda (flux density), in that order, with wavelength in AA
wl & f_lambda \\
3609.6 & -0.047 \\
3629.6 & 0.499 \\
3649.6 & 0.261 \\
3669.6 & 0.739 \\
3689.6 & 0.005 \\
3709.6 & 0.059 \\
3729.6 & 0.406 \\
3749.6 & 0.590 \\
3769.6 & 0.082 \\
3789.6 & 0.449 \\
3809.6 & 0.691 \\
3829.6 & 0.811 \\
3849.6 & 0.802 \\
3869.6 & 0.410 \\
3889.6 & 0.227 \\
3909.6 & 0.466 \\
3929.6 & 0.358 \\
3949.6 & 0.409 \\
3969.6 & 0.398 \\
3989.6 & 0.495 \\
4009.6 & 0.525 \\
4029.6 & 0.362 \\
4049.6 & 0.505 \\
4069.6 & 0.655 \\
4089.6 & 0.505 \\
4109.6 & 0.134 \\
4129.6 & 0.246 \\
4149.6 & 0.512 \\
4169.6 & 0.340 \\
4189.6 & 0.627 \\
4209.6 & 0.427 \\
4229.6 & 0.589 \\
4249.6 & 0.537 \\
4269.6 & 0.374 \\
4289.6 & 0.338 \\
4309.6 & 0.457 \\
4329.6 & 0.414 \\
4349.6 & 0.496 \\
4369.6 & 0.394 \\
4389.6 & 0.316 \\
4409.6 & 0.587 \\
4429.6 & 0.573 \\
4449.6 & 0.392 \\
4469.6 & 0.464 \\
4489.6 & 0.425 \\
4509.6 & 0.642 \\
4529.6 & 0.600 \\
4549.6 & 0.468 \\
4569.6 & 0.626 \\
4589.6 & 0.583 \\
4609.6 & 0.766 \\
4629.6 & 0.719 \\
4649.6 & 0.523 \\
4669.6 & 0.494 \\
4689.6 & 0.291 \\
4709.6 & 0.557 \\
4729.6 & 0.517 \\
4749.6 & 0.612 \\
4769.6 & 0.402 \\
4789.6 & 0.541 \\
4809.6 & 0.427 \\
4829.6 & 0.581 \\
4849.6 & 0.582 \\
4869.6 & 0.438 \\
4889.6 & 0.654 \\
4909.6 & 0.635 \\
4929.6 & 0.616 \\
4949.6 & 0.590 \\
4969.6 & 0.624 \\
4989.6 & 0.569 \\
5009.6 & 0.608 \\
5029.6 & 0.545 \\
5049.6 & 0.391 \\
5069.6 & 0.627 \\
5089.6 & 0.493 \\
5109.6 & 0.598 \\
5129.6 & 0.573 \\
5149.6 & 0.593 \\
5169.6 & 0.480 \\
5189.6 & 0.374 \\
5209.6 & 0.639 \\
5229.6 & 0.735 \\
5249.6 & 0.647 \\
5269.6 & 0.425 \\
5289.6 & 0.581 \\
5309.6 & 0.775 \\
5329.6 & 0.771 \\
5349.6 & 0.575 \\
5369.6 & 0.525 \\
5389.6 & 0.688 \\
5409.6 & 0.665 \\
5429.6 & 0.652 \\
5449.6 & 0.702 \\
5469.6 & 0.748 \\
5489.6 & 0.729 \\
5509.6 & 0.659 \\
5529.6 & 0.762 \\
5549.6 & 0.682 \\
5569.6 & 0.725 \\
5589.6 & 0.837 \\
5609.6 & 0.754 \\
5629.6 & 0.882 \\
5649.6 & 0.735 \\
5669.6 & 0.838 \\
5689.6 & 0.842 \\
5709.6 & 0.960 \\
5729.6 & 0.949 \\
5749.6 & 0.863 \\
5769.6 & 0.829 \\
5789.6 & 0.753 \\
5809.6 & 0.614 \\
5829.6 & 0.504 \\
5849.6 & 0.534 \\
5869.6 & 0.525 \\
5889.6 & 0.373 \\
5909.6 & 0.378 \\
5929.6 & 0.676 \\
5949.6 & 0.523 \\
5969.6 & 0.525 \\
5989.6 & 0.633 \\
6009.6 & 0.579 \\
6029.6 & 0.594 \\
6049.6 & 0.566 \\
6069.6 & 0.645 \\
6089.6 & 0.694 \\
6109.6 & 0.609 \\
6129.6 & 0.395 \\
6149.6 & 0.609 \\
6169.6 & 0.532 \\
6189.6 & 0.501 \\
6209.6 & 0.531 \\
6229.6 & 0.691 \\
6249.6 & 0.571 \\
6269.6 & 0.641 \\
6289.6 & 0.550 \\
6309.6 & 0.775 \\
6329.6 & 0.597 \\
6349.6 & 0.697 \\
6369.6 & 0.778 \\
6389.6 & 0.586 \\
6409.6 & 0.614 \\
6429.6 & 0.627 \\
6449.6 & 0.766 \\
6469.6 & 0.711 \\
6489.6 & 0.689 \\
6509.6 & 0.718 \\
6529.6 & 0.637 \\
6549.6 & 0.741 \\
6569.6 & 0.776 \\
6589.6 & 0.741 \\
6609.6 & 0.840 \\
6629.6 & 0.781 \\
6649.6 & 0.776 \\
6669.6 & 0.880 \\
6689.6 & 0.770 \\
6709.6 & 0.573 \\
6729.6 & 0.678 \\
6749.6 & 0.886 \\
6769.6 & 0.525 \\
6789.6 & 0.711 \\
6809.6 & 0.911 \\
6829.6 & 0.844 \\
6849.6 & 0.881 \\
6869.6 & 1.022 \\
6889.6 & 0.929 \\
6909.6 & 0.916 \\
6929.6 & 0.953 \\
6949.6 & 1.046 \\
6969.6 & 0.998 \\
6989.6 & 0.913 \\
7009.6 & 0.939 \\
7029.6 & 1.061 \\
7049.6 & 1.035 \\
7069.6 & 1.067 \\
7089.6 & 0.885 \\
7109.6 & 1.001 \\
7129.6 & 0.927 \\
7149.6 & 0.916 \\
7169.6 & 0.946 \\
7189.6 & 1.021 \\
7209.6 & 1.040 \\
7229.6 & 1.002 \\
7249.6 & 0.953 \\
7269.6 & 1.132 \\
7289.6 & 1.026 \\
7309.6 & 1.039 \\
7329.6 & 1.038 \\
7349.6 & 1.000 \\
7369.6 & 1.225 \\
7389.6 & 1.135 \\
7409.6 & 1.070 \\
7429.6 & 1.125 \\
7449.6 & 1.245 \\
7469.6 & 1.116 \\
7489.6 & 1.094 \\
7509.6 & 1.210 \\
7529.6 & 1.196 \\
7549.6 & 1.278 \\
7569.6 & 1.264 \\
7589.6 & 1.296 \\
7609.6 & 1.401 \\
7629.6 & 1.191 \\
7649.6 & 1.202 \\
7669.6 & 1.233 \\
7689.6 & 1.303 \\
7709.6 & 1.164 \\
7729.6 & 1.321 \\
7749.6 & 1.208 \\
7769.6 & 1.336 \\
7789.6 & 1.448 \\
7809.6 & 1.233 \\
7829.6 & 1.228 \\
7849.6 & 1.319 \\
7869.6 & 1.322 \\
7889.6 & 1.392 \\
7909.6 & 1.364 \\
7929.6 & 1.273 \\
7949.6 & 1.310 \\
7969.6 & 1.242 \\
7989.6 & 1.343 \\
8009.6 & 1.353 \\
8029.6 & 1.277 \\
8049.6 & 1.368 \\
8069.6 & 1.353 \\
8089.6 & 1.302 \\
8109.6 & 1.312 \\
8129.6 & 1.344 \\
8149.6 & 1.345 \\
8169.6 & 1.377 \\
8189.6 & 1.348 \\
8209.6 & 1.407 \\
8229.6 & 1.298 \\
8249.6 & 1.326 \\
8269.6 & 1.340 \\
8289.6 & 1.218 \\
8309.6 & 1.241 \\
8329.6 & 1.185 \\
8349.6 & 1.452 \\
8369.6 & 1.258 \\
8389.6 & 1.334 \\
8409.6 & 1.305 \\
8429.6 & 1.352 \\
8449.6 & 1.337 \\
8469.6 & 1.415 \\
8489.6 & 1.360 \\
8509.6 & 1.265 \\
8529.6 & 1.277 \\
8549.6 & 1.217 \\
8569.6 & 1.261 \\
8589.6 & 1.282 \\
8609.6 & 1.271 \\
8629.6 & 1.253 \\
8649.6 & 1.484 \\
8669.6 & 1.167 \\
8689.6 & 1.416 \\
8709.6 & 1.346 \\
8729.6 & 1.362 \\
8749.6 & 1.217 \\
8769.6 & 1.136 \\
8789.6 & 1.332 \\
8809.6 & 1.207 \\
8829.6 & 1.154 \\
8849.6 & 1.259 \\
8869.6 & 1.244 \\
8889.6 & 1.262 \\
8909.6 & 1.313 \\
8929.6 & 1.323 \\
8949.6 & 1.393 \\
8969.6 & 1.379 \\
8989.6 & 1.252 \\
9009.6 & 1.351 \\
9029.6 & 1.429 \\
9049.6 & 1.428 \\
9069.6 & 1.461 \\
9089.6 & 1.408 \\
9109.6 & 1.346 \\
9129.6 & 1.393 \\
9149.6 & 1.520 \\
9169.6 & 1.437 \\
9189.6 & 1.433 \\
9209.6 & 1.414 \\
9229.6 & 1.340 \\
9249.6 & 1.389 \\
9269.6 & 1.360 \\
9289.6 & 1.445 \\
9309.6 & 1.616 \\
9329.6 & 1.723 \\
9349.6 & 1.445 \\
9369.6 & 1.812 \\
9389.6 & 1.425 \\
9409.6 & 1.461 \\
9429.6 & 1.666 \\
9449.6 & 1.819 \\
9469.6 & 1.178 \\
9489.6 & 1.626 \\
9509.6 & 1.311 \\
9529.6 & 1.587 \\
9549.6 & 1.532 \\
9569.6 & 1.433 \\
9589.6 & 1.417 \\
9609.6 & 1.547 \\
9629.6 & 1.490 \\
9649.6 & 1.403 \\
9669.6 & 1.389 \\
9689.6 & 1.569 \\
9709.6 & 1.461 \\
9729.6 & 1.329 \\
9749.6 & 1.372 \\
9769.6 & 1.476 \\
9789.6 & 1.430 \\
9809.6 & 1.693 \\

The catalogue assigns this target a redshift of 0.707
